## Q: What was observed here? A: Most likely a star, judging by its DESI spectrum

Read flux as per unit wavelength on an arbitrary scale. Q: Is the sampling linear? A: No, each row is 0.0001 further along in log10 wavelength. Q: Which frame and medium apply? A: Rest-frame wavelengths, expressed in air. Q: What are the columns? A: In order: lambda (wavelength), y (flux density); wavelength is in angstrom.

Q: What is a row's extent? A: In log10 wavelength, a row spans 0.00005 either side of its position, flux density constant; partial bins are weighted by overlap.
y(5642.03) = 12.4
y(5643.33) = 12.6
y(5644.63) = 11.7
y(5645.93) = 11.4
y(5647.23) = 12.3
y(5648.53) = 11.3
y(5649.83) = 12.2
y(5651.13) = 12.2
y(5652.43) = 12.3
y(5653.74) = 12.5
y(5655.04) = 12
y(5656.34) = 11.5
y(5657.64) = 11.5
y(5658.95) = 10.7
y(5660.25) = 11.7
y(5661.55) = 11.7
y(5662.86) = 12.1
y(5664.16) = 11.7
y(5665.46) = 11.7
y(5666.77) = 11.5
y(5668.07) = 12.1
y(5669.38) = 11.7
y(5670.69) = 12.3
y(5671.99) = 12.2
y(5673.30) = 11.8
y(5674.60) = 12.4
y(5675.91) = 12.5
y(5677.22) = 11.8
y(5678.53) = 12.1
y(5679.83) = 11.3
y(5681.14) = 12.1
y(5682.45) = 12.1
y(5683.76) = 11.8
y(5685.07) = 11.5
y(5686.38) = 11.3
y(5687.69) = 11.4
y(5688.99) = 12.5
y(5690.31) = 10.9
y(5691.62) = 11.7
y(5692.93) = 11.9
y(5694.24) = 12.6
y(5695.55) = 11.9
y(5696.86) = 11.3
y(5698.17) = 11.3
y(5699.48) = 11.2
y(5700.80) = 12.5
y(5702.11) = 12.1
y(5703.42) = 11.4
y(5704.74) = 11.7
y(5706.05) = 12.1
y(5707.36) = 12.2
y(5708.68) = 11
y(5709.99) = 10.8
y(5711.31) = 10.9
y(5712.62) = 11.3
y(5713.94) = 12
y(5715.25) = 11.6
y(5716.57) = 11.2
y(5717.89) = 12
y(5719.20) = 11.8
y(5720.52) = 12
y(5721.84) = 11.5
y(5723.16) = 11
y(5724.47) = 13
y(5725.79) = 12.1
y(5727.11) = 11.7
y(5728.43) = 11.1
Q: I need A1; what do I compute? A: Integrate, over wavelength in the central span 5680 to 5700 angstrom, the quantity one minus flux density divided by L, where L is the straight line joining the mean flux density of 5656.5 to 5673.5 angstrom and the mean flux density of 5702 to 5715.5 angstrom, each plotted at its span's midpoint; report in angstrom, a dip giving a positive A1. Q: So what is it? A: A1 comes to -0.1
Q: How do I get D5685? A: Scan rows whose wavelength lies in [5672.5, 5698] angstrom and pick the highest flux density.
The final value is 12.6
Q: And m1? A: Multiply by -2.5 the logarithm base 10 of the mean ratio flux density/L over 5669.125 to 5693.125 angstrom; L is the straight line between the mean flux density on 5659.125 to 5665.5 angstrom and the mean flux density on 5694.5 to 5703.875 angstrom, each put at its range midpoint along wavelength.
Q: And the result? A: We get -0.01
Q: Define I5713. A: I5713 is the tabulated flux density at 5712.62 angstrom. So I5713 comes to 11.3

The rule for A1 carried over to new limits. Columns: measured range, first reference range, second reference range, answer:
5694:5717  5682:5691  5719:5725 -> 0.3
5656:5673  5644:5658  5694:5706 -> 0.2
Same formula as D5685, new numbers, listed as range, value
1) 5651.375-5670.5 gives 12.5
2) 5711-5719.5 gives 12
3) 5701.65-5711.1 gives 12.2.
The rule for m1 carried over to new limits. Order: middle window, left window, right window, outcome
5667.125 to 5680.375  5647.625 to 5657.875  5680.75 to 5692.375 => -0.02 mag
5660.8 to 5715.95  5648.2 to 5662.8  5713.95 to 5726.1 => 0.00 mag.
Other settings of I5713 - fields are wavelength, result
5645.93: 11.4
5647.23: 12.3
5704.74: 11.7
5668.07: 12.1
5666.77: 11.5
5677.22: 11.8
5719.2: 11.8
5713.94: 12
